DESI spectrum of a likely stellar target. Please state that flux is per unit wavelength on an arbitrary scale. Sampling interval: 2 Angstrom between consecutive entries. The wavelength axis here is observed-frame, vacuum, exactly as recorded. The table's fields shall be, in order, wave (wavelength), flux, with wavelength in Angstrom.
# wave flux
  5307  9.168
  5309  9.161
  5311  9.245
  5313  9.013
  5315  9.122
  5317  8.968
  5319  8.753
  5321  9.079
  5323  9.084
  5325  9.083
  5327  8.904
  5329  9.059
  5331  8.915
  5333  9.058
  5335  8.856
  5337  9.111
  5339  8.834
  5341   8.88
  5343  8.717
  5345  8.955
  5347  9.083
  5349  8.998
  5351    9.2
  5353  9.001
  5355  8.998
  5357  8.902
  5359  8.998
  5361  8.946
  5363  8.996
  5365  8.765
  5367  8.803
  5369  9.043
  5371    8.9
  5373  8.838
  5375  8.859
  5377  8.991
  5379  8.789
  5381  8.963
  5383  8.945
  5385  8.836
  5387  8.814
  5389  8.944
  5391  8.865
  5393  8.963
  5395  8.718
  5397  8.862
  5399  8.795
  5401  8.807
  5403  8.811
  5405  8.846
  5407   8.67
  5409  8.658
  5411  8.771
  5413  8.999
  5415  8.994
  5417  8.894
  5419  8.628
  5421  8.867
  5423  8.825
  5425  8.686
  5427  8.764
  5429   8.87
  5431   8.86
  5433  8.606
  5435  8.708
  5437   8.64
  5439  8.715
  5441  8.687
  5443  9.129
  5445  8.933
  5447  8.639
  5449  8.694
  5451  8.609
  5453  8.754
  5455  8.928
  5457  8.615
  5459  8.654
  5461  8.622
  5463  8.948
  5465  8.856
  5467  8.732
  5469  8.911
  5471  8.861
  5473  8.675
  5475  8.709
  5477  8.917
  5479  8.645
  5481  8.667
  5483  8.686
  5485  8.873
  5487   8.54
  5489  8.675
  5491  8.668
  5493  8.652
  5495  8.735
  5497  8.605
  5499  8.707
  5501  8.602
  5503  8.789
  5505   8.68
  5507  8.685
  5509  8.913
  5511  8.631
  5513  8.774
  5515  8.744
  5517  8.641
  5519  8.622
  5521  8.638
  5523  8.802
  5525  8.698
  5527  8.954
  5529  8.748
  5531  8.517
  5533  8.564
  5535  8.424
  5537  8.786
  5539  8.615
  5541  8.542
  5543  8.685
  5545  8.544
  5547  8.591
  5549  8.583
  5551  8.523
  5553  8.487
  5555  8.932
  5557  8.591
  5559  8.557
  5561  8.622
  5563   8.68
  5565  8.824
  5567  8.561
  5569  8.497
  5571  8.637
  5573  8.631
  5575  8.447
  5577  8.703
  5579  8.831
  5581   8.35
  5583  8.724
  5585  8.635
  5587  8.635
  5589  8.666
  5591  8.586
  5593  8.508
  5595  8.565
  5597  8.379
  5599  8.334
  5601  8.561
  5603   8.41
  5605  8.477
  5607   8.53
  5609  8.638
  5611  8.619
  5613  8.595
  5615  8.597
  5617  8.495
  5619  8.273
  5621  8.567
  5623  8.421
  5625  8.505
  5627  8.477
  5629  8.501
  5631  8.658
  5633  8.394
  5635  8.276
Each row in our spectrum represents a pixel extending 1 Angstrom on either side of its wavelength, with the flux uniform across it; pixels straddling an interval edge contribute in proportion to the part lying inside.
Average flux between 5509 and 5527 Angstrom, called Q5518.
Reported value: 8.72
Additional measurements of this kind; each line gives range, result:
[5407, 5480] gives 8.78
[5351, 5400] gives 8.9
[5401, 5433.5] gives 8.8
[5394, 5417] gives 8.82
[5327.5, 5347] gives 8.94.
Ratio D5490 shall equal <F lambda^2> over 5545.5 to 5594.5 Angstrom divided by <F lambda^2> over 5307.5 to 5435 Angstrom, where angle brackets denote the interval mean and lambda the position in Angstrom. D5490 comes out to 1.04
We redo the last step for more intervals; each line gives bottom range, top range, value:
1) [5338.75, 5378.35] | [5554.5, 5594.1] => 1.04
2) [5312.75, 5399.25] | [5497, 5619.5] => 1.04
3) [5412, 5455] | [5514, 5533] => 1.02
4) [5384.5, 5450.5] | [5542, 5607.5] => 1.03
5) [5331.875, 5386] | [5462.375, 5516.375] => 1.03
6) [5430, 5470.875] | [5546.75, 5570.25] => 1.02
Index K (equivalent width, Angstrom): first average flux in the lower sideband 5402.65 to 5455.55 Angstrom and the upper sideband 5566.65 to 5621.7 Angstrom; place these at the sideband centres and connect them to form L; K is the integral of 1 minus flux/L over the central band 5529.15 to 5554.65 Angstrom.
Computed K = 0.11 Angstrom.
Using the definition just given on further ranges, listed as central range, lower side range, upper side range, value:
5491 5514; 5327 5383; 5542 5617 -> 0.01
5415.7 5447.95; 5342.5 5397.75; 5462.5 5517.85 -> 0.15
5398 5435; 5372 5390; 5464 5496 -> 0.16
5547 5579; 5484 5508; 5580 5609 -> -0.17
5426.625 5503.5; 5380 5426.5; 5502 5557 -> 0.11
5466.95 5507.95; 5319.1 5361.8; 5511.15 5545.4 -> 0.09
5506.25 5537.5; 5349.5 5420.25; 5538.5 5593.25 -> -0.05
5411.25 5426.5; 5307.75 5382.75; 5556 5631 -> 0.02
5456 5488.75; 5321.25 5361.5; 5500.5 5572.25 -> 0.08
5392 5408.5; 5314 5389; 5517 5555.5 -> 0.12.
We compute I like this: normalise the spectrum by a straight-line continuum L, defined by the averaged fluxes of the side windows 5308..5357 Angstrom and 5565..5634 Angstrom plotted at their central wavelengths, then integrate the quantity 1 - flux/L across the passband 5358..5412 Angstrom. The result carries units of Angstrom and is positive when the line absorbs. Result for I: 0.3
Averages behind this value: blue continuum 9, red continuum 8.55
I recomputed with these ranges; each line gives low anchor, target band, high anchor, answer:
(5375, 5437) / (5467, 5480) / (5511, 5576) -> -0.07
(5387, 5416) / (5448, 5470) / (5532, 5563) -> -0.03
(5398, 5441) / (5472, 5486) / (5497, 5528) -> 0.01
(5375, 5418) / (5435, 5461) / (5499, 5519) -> 0.14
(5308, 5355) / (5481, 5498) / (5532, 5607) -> 0.09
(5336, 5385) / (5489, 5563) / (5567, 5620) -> 0.00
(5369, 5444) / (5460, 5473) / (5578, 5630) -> -0.11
